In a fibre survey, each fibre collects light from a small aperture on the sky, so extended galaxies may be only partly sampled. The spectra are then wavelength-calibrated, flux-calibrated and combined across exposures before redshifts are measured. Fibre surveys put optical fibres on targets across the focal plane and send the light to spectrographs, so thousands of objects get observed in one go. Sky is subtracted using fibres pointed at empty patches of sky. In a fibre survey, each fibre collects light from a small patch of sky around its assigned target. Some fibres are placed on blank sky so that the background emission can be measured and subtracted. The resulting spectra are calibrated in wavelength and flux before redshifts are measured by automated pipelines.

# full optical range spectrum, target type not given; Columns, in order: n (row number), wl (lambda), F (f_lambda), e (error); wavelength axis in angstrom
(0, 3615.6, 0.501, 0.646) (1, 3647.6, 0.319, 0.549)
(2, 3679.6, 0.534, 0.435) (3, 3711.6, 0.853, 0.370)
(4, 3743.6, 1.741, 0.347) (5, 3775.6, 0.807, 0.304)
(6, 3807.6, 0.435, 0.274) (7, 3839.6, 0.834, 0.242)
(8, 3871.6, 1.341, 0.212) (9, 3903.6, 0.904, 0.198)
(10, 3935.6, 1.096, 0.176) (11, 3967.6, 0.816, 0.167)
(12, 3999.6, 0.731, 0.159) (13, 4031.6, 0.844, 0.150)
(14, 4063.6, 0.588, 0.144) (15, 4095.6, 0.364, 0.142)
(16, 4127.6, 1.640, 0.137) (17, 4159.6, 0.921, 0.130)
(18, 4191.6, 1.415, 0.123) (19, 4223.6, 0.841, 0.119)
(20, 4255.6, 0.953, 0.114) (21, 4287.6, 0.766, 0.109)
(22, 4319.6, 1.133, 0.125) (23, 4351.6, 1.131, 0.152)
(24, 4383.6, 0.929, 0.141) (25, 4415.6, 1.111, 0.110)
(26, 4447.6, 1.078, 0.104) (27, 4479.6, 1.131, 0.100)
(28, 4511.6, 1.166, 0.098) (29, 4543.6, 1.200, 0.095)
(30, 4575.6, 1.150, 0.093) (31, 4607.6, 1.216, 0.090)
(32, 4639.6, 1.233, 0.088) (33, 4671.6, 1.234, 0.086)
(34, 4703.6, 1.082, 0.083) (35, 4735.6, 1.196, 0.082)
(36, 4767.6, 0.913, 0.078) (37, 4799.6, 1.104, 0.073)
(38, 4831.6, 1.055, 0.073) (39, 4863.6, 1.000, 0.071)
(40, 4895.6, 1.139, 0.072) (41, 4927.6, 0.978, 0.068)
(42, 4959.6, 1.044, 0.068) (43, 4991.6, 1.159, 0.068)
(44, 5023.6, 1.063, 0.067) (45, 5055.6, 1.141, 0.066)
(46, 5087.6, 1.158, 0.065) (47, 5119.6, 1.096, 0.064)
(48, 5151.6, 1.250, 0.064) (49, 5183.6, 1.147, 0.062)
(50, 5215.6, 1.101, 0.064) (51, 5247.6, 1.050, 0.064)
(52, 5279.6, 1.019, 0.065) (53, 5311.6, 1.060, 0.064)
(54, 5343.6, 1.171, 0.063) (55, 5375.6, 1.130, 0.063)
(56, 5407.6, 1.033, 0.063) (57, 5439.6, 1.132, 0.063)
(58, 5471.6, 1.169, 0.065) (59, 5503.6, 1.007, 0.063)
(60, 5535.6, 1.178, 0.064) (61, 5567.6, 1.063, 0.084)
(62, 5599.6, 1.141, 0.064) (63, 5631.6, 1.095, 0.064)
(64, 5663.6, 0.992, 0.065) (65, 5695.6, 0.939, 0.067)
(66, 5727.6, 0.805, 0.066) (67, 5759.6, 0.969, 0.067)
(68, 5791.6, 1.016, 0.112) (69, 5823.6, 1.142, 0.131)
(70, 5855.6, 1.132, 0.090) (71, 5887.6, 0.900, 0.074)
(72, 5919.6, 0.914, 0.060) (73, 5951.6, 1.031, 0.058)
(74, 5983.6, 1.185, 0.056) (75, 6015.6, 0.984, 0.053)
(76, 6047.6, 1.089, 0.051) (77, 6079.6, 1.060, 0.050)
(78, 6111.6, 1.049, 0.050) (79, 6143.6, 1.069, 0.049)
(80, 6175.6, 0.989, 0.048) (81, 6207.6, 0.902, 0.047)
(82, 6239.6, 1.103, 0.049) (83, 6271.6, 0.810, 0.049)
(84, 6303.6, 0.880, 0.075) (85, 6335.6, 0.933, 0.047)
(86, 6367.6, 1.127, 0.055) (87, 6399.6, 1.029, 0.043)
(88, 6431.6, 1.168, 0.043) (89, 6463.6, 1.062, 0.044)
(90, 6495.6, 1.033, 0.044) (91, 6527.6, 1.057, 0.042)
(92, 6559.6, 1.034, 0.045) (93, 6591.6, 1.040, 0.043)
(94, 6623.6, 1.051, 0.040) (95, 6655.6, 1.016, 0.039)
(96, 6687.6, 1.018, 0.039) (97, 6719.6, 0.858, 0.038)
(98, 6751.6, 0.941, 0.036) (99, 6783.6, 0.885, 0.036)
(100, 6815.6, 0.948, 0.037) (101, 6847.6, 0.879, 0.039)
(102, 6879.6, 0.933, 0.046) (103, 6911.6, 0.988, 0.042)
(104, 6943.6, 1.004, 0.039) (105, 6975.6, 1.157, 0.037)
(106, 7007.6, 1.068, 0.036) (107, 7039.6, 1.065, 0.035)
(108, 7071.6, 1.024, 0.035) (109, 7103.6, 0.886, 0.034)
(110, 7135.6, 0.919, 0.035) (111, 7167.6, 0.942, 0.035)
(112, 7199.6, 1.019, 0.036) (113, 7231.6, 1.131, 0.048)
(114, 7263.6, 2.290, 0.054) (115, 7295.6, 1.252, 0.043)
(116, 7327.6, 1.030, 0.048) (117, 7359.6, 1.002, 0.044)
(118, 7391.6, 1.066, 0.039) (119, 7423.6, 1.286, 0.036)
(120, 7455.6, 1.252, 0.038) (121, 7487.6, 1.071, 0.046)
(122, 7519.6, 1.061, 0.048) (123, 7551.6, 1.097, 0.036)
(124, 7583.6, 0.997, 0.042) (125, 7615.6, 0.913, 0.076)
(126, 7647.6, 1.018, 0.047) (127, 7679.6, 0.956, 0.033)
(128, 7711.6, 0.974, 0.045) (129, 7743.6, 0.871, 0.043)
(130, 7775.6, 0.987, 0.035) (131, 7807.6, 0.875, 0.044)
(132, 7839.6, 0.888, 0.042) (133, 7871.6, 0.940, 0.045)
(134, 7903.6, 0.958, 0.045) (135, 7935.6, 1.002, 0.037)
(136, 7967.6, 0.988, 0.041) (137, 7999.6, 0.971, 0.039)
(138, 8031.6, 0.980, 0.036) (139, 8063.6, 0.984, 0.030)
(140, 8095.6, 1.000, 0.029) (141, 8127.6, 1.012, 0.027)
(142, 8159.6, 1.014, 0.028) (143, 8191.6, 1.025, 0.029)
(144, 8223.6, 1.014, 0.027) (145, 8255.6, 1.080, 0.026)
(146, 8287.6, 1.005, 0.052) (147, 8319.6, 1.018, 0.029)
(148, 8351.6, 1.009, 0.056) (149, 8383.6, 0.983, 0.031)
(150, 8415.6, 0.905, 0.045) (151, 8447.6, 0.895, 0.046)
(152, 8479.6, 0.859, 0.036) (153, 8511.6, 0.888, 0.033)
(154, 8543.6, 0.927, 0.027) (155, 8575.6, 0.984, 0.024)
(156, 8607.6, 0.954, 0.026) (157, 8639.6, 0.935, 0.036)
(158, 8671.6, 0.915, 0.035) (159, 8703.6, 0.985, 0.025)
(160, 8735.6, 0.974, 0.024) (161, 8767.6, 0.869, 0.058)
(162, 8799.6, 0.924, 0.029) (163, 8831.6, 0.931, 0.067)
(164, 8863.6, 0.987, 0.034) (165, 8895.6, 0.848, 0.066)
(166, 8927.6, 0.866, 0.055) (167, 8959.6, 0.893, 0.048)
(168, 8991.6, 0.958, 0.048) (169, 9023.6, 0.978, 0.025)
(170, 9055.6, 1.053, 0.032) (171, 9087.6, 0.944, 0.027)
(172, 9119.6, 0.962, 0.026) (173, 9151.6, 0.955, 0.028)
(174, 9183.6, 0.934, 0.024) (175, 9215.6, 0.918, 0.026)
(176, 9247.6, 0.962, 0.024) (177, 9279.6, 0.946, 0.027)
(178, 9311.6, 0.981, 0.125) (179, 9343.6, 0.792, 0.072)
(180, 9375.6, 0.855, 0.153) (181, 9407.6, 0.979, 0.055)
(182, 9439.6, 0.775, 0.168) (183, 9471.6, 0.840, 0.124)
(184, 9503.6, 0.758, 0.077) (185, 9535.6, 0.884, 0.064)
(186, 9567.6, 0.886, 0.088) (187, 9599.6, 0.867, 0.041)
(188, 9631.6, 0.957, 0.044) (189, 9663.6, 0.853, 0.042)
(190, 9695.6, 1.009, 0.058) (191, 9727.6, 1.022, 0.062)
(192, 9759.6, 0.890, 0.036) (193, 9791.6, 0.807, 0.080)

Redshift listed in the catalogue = 0.11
